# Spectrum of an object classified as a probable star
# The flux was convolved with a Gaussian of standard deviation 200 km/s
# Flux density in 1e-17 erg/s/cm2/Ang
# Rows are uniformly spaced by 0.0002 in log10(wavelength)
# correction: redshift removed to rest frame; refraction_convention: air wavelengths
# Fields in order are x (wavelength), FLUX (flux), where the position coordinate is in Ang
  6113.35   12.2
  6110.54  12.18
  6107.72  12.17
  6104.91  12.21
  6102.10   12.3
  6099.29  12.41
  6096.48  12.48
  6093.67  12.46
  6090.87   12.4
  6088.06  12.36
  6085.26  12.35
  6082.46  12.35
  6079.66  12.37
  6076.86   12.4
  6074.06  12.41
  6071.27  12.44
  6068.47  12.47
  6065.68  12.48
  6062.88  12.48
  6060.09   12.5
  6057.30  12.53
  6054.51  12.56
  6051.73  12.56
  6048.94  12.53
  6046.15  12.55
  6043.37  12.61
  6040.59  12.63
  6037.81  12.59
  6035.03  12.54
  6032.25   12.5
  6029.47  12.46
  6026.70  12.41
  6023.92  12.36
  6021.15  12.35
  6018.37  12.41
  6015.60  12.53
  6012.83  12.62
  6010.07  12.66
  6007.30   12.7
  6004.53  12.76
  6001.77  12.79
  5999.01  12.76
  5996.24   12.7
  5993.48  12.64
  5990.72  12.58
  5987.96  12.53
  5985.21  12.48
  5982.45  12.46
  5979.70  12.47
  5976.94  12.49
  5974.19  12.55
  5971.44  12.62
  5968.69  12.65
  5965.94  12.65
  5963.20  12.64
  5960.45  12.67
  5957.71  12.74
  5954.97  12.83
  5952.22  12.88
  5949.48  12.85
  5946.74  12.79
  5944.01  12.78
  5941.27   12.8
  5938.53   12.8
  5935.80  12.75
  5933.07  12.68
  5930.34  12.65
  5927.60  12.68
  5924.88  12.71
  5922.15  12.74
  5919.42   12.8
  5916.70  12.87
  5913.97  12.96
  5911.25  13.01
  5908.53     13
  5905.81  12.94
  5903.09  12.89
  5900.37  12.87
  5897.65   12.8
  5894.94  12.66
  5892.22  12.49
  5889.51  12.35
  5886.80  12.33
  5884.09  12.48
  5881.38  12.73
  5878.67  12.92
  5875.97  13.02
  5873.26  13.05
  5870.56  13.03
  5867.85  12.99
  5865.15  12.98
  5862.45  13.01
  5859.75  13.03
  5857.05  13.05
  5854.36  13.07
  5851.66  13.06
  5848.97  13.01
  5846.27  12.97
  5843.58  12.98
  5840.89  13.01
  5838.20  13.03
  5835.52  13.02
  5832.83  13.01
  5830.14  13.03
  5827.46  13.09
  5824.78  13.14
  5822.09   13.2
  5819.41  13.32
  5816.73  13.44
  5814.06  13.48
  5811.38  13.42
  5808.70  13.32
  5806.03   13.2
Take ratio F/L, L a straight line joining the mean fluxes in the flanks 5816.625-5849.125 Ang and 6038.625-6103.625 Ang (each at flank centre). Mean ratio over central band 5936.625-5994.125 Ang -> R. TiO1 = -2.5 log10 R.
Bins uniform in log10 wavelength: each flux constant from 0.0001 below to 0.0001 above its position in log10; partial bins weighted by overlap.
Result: 0.01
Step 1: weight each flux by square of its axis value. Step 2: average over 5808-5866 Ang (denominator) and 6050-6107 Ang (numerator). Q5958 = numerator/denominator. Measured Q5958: 1.03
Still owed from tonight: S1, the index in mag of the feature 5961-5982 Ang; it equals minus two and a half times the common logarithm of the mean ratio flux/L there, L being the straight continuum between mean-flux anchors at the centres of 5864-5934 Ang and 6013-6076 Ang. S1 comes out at 0.01 mag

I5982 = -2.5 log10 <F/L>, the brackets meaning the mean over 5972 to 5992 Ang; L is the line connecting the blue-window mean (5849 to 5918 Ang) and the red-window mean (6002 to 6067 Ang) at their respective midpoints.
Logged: 0.01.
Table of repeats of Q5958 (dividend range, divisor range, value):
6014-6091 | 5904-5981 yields 1.01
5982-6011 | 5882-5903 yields 1.04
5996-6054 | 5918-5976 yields 1.01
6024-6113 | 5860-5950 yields 1.03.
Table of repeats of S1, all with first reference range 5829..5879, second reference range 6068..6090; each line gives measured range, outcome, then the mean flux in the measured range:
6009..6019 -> 0.00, 12.6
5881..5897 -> 0.03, 12.5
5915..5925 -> 0.00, 12.8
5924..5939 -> 0.01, 12.7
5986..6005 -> 0.00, 12.7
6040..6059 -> -0.01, 12.6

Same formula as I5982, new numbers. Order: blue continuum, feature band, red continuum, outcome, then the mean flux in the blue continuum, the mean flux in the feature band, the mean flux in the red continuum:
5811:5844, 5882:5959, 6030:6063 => 0.013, 13.2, 12.8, 12.5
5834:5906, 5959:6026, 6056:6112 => 0.001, 12.9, 12.6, 12.4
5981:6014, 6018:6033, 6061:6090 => 0.013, 12.6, 12.4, 12.4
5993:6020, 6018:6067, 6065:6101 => 0.003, 12.7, 12.5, 12.4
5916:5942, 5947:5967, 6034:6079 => -0.005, 12.7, 12.8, 12.5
